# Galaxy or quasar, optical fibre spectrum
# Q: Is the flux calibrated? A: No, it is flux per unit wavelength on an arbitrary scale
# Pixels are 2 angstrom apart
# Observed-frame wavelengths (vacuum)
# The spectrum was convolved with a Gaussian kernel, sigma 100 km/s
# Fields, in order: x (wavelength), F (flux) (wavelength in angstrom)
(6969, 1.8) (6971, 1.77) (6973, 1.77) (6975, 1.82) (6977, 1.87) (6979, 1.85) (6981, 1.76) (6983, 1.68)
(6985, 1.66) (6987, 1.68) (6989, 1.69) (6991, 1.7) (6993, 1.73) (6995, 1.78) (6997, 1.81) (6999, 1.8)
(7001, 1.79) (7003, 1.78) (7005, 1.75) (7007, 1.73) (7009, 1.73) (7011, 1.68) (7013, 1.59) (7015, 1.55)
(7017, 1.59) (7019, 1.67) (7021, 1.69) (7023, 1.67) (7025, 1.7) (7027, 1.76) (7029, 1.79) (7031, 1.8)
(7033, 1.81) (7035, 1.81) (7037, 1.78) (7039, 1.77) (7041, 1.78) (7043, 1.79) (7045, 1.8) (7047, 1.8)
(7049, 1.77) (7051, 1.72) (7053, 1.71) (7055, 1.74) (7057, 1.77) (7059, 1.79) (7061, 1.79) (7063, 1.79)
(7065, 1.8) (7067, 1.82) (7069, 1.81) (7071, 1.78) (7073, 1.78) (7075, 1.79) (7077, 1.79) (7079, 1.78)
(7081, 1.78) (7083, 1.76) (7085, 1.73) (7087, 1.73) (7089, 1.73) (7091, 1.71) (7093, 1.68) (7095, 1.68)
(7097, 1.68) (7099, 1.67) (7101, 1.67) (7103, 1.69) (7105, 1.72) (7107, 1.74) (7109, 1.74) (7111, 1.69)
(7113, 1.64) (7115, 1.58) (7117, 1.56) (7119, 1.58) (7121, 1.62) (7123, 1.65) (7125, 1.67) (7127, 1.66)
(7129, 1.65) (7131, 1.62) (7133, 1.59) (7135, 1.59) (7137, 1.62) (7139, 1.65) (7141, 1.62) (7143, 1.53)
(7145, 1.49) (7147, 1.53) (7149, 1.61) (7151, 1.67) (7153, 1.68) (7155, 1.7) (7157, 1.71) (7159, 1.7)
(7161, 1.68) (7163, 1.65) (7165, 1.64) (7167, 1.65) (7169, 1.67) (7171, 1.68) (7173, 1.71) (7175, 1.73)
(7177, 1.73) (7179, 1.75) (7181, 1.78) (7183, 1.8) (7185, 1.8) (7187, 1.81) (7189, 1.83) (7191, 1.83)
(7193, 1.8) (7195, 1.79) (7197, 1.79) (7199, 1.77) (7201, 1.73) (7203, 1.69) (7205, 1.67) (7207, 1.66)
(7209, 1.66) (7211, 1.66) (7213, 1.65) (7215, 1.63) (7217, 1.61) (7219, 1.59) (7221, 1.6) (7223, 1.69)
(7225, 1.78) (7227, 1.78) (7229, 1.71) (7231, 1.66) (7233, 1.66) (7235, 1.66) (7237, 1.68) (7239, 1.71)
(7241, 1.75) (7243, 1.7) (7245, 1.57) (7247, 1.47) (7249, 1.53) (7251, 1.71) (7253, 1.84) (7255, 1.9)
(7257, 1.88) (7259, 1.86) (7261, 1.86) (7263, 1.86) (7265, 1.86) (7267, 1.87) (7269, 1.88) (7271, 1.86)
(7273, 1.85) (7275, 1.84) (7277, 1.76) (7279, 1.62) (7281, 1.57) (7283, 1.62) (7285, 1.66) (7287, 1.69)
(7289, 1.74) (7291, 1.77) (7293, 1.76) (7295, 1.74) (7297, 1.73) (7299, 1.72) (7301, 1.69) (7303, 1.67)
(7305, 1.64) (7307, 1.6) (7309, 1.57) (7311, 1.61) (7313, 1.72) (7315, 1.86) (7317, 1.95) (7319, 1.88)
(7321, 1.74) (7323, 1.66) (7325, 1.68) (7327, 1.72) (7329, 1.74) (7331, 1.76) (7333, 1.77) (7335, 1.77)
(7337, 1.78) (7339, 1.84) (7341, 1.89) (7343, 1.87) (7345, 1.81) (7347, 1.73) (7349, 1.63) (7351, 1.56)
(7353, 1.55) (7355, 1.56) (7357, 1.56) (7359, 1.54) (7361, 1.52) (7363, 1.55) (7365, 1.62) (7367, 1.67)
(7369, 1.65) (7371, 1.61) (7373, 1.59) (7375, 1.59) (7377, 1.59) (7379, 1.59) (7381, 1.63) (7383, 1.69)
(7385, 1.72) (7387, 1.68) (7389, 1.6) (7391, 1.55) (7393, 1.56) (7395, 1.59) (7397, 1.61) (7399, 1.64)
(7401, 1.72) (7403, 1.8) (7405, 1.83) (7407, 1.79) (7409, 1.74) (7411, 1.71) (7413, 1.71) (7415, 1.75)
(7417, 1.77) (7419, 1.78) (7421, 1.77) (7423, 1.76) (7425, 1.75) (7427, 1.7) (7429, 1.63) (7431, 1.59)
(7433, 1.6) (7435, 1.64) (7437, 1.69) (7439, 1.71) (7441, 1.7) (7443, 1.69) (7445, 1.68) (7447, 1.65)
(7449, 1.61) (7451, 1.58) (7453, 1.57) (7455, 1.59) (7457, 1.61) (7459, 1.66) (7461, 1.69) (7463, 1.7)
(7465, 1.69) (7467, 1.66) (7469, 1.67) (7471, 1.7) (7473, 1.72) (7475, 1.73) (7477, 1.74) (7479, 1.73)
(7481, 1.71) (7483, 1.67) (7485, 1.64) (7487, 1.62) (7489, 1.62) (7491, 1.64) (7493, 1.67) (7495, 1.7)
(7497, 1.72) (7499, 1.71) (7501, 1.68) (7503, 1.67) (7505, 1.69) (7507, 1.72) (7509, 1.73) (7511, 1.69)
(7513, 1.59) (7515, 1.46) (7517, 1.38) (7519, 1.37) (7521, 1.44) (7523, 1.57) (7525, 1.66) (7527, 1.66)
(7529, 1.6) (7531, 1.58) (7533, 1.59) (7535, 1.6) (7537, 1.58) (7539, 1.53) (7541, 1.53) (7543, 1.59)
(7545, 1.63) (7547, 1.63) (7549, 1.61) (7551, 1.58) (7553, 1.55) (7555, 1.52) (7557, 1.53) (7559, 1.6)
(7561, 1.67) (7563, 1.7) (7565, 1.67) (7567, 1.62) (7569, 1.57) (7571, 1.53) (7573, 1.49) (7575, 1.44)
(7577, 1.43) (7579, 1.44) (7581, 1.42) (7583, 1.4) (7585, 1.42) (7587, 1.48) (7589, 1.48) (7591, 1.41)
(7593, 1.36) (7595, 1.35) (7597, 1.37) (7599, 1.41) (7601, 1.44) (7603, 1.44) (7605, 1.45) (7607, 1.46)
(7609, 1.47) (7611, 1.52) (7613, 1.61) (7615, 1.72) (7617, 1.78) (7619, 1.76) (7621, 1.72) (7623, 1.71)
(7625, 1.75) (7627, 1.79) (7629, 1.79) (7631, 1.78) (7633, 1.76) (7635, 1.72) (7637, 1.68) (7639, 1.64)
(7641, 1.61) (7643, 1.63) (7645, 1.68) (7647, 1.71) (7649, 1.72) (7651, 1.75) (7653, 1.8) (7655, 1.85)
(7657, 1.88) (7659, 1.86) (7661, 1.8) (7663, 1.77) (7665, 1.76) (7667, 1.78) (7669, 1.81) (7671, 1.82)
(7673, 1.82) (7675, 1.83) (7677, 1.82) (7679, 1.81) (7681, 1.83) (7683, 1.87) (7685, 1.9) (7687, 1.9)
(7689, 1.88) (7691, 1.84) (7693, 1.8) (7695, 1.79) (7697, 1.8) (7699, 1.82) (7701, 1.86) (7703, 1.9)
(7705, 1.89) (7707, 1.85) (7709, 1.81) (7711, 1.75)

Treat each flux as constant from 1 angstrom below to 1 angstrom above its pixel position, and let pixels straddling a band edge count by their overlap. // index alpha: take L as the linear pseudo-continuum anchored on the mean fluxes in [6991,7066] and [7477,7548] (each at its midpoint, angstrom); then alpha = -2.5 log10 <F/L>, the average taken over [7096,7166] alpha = 0.05 mag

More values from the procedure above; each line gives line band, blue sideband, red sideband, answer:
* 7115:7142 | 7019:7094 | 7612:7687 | 0.09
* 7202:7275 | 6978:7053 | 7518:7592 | -0.04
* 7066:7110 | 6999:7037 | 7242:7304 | -0.01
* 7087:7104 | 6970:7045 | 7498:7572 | 0.02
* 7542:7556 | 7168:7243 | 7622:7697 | 0.12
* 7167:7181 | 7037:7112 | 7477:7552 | 0.01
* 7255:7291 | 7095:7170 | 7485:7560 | -0.10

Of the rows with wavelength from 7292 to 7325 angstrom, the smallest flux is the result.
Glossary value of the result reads 1.57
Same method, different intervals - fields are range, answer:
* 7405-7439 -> 1.59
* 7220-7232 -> 1.6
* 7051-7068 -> 1.71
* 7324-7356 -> 1.55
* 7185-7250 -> 1.47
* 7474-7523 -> 1.37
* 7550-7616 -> 1.35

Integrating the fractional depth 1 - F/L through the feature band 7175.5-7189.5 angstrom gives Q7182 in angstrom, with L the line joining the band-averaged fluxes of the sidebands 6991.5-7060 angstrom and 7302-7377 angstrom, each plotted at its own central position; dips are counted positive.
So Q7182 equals -0.6 angstrom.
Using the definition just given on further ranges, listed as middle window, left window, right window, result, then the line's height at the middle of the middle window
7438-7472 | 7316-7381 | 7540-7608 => -1.2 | 1.6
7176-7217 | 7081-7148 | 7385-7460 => -2.0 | 1.66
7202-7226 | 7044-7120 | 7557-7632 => 0.4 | 1.69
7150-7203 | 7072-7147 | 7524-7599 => -2.7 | 1.65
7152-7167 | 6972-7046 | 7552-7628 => 0.1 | 1.69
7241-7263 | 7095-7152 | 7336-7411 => -1.2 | 1.65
